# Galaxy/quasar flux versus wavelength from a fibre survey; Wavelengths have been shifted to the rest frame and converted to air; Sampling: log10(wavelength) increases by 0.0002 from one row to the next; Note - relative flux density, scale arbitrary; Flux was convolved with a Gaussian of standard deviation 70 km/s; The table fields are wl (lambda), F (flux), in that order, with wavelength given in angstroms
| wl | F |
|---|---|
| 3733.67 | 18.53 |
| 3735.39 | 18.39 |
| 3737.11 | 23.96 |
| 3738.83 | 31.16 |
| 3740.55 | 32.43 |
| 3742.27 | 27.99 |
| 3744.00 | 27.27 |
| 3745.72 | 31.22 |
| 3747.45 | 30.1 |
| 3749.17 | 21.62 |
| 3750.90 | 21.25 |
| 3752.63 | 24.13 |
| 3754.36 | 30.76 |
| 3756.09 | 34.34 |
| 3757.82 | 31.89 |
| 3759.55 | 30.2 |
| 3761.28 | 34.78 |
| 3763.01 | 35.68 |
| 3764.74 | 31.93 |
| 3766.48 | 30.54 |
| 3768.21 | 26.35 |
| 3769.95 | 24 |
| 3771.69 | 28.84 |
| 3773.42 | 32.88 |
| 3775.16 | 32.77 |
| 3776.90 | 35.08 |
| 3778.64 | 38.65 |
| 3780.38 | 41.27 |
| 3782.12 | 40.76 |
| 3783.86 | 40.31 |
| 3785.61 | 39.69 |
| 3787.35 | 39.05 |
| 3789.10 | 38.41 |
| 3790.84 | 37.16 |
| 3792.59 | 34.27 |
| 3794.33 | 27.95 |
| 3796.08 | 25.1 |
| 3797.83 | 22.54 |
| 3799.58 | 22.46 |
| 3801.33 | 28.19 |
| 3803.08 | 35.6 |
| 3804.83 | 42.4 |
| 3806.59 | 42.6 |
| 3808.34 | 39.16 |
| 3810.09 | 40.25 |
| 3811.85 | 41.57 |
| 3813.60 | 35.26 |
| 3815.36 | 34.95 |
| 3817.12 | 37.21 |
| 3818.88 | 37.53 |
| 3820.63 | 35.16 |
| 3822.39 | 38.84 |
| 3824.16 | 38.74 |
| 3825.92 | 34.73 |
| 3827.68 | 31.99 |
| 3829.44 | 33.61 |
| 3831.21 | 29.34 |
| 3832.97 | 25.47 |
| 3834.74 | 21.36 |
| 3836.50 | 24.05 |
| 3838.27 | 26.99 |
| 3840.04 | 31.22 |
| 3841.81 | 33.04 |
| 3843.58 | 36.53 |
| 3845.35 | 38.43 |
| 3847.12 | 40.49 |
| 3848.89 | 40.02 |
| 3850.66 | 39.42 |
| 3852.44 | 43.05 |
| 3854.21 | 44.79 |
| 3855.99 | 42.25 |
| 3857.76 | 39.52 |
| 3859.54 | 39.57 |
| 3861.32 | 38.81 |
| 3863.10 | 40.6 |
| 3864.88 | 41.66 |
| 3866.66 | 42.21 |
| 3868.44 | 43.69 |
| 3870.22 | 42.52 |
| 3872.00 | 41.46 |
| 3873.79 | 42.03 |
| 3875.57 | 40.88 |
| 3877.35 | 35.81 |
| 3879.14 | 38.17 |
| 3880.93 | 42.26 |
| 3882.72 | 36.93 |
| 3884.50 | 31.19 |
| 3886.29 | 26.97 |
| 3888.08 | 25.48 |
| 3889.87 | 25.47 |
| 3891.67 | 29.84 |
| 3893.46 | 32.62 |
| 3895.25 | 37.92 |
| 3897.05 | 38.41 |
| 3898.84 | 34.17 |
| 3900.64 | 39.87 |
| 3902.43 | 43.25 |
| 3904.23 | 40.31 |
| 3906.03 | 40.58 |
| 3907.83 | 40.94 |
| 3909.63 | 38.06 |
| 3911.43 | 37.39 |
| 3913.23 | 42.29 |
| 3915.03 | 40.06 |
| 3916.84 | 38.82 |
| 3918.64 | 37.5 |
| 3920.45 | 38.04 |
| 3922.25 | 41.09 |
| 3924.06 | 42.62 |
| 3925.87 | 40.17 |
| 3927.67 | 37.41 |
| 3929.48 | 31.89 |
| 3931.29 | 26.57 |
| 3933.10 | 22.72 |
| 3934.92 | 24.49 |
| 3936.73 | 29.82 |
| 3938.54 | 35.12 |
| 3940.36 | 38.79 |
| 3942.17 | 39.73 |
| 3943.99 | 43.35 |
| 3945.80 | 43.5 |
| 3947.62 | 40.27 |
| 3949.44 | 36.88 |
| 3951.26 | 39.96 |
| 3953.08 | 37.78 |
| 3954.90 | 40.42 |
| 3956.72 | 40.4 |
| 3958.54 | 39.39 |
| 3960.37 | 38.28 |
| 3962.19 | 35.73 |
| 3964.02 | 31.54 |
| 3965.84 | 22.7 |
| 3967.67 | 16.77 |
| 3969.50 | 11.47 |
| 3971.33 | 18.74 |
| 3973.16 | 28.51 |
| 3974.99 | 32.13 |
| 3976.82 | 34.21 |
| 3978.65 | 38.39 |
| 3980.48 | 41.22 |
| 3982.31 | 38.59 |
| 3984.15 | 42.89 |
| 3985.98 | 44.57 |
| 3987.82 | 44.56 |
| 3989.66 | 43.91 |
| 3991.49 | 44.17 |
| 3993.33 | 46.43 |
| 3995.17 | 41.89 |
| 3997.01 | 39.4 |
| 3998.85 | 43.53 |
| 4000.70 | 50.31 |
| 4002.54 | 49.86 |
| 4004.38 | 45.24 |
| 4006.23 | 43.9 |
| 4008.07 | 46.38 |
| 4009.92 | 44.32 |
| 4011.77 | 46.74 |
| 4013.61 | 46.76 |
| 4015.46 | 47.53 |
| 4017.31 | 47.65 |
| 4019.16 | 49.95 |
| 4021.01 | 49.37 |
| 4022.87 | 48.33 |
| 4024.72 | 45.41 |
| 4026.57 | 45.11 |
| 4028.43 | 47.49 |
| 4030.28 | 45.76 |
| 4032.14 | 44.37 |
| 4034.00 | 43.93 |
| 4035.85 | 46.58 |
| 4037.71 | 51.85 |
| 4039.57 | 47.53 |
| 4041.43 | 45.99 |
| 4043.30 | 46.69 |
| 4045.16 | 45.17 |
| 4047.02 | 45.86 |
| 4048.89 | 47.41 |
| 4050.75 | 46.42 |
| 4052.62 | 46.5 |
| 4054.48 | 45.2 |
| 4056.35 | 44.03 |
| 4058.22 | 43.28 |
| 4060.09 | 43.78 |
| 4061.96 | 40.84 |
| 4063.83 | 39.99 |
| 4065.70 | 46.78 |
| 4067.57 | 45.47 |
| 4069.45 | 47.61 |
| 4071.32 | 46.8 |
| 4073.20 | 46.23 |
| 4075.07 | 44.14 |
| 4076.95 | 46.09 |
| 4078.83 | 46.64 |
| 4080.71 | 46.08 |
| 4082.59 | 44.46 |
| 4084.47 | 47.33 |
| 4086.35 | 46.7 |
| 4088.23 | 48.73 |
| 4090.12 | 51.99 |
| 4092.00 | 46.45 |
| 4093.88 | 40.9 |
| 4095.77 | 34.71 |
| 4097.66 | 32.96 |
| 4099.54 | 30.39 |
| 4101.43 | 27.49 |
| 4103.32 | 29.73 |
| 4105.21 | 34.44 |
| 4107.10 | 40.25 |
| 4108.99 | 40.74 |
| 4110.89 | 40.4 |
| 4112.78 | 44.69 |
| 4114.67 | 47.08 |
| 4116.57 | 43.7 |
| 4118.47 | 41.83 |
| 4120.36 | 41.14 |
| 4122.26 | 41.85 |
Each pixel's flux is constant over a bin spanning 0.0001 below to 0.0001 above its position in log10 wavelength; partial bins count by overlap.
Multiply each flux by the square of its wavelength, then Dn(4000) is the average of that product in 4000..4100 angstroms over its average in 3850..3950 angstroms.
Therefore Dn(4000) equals 1.3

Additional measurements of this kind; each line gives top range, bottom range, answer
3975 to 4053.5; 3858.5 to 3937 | 1.30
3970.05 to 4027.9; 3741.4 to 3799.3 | 1.52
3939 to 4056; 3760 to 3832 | 1.34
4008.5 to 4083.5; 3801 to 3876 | 1.37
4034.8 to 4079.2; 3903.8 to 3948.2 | 1.31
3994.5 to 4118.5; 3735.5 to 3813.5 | 1.58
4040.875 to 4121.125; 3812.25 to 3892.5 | 1.34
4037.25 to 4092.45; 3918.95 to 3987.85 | 1.39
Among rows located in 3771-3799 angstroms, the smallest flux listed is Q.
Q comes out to 22.54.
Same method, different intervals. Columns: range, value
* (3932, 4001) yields 11.47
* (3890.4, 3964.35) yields 22.72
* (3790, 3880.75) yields 21.36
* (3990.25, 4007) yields 39.4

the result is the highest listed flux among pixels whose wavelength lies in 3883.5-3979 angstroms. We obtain 43.5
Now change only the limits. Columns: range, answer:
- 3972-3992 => 44.57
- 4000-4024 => 50.31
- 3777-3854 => 43.05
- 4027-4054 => 51.85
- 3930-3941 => 38.79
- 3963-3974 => 31.54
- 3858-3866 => 41.66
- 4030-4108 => 51.99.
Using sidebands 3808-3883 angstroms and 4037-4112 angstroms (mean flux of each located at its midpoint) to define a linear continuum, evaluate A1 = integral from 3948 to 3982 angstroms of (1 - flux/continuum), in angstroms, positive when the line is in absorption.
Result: 6.5 angstroms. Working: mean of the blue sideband 37.2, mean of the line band 32.7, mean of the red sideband 43.3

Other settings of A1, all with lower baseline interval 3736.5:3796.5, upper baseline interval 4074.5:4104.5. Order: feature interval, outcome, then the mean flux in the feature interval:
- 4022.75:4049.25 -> -4.4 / 46.4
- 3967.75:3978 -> 3.6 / 24.7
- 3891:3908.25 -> -0.9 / 37.8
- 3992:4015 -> -3.8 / 45.4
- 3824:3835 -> 1.0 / 30.8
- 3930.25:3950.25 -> 1.3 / 34.6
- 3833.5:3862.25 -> -1.5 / 36.1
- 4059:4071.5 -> -1.1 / 44.3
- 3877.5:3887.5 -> 0.1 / 34.8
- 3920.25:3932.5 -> 0.1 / 36.4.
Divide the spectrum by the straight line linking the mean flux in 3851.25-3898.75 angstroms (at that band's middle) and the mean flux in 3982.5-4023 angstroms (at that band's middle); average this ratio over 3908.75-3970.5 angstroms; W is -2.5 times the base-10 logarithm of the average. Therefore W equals 0.179 mag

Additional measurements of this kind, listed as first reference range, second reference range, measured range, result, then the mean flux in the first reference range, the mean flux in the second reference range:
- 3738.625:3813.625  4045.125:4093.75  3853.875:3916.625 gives -0.02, 32.7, 45.7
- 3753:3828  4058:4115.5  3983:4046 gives -0.14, 34.4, 42.3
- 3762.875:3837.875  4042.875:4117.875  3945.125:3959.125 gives -0.03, 33.7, 43.1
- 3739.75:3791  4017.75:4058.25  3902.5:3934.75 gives 0.08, 32.3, 46.5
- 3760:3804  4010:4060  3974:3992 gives 0.09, 33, 46.5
